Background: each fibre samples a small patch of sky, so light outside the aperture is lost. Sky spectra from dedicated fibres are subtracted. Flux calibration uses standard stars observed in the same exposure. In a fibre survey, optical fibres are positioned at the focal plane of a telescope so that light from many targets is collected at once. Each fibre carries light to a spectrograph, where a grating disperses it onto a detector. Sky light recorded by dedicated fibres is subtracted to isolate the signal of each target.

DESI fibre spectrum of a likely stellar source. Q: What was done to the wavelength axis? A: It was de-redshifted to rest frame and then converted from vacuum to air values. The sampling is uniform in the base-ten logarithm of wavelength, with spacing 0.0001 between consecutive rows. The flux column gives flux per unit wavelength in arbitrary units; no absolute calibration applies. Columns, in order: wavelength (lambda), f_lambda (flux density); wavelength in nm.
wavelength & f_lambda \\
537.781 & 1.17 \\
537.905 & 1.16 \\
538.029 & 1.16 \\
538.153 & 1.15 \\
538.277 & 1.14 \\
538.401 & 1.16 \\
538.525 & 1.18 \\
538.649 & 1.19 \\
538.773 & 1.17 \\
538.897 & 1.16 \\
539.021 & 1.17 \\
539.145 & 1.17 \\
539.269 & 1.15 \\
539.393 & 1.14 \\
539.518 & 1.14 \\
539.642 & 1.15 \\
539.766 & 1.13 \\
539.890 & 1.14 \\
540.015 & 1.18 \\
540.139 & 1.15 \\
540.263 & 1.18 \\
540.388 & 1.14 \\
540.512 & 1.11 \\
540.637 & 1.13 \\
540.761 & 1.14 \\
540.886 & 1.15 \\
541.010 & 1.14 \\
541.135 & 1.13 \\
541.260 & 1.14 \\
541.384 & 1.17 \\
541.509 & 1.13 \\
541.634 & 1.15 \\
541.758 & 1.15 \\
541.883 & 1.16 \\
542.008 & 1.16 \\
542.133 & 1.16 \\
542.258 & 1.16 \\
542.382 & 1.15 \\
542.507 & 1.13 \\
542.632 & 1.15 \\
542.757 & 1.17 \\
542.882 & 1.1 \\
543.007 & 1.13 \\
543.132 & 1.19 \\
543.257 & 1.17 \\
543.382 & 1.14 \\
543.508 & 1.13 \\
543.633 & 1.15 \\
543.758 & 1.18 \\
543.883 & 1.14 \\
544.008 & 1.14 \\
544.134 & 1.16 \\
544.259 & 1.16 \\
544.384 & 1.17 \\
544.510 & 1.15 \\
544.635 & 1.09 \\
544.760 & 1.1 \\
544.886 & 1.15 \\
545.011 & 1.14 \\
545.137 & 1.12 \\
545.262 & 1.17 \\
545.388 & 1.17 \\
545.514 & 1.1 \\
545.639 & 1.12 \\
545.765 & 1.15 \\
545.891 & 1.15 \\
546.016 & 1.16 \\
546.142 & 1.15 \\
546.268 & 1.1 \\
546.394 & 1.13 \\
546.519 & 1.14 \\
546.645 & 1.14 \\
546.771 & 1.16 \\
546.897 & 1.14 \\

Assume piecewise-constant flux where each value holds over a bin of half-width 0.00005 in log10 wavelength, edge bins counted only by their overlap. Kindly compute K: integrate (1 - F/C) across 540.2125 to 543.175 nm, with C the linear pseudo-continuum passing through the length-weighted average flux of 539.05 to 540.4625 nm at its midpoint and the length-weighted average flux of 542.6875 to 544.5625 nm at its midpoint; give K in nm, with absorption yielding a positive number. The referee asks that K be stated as 0.01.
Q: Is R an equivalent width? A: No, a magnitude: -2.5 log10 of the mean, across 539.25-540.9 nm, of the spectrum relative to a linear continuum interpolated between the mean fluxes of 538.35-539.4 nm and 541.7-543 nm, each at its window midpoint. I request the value 0.02 mag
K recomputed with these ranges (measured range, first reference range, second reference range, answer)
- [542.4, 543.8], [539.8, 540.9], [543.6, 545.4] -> 0.00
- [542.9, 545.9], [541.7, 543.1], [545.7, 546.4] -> 0.00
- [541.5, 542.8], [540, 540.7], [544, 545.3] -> -0.01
